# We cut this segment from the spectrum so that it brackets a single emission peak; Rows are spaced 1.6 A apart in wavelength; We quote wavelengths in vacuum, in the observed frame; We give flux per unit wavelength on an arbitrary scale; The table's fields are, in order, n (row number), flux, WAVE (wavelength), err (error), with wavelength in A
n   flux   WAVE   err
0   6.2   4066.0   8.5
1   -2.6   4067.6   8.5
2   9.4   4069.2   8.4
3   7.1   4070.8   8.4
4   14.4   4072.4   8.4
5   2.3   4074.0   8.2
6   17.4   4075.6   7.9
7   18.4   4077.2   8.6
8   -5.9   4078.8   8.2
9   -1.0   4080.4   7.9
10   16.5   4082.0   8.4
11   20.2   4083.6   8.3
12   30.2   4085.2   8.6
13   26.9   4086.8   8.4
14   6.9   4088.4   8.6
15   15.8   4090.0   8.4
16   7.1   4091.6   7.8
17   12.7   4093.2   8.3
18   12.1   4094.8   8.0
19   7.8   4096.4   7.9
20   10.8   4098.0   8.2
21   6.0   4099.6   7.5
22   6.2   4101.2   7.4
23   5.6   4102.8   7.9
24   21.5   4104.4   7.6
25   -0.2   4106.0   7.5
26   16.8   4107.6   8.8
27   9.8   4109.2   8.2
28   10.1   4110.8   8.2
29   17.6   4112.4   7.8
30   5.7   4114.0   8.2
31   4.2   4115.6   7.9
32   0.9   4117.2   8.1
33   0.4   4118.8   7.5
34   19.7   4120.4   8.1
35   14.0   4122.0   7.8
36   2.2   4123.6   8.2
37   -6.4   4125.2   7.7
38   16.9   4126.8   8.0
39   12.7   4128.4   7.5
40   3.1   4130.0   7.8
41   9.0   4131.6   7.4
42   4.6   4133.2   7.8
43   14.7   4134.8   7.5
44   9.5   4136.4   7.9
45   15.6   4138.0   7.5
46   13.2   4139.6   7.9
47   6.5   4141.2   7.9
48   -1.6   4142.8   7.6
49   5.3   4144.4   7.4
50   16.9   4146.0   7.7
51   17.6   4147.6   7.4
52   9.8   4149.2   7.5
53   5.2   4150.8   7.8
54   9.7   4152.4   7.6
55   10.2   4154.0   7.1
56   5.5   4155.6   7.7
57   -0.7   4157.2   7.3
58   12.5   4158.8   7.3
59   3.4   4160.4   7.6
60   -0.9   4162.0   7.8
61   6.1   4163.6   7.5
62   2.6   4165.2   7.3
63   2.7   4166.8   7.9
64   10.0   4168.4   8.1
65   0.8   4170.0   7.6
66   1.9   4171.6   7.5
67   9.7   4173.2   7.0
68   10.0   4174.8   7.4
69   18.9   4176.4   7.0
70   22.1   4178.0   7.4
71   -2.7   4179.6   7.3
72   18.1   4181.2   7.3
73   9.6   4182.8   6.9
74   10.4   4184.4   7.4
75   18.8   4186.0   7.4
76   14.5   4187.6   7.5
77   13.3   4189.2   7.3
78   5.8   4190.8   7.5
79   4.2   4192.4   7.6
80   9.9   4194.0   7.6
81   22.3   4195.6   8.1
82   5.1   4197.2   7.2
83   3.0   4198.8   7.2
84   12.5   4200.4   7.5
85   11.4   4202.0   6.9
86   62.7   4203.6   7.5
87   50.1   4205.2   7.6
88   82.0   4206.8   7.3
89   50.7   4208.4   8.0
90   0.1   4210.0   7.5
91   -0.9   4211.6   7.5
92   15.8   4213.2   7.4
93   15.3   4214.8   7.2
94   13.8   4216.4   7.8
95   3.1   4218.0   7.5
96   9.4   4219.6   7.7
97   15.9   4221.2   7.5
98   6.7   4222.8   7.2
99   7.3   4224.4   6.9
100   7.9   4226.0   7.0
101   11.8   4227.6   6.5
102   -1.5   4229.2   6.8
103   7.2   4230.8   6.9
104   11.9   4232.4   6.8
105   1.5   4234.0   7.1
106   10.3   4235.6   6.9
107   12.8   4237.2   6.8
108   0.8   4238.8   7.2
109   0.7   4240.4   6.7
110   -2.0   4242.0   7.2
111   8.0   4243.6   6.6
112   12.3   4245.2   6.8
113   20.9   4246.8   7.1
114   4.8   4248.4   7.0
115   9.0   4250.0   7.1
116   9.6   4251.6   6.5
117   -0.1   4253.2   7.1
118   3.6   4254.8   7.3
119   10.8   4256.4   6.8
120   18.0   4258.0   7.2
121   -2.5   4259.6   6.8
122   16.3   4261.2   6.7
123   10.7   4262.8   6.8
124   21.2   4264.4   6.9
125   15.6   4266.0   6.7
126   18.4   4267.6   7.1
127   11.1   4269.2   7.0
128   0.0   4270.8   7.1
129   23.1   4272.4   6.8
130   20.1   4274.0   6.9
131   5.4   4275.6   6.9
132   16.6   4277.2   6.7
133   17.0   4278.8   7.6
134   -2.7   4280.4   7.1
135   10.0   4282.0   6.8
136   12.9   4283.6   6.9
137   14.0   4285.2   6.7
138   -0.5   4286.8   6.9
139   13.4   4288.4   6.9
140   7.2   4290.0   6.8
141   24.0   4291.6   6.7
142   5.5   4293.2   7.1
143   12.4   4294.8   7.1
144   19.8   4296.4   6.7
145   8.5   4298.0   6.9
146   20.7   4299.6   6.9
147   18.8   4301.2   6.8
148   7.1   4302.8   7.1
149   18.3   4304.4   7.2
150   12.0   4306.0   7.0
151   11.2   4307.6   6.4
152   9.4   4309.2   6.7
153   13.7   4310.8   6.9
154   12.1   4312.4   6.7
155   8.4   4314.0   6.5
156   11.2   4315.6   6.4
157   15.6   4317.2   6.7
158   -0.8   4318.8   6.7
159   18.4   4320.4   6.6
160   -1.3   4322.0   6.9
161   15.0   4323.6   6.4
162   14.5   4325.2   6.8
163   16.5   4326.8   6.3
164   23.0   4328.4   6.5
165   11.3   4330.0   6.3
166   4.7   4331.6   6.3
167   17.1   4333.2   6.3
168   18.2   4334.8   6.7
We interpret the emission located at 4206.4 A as [O II]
